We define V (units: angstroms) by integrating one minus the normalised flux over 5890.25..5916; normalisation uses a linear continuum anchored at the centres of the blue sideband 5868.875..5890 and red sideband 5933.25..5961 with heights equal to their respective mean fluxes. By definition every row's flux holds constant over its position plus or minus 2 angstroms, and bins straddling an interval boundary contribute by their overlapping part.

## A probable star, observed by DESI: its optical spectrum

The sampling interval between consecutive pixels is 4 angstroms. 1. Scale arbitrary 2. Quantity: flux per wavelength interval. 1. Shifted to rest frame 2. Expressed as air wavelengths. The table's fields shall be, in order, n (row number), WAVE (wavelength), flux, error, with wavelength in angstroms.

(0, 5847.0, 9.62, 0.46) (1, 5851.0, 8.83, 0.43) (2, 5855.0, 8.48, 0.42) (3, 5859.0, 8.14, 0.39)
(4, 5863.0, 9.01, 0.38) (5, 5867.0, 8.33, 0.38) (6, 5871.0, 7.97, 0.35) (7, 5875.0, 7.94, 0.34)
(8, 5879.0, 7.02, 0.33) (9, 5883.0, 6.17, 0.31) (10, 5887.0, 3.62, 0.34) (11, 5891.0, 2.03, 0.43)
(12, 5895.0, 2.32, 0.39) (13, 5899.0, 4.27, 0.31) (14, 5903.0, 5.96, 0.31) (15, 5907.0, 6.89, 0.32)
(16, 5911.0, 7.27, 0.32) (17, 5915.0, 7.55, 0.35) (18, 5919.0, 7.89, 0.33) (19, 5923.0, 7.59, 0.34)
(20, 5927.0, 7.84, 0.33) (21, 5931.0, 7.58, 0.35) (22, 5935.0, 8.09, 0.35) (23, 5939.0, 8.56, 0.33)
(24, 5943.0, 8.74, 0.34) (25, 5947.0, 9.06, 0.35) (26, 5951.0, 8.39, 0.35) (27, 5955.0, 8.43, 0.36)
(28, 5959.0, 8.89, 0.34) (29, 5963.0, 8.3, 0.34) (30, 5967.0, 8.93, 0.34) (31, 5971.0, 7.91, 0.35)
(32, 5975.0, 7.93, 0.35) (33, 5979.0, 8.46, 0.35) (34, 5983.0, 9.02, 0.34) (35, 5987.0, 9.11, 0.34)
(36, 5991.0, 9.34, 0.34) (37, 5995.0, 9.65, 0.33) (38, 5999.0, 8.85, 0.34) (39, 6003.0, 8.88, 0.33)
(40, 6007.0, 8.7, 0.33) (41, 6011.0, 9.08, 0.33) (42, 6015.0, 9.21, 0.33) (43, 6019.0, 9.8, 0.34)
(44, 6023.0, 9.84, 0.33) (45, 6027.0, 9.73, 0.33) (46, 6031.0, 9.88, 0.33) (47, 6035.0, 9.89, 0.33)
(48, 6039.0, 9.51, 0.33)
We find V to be 7.0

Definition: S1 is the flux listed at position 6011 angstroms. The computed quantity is 9.08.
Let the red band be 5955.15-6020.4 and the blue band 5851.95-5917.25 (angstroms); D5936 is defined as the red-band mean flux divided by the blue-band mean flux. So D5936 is 1.4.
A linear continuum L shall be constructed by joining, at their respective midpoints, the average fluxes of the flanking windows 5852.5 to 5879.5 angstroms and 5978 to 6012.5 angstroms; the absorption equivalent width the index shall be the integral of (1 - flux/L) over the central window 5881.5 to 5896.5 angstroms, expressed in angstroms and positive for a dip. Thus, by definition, 8.7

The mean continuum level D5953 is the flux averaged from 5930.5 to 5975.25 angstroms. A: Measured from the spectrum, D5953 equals 8.45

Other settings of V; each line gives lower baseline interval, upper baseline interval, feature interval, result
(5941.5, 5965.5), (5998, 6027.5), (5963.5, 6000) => 0.6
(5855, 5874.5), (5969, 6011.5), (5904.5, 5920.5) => 2.2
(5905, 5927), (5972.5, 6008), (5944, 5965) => -1.1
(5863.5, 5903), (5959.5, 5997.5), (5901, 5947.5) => -4.6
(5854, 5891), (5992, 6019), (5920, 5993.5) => -0.7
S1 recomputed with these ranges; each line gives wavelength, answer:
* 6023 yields 9.84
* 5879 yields 7.02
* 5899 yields 4.27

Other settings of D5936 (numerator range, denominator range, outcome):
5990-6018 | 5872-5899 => 1.85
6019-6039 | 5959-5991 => 1.14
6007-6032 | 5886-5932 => 1.61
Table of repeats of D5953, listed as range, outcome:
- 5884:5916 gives 4.95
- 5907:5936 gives 7.62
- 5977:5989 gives 8.86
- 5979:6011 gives 9.04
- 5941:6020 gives 8.82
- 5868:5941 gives 6.5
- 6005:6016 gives 8.98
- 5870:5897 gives 5.2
